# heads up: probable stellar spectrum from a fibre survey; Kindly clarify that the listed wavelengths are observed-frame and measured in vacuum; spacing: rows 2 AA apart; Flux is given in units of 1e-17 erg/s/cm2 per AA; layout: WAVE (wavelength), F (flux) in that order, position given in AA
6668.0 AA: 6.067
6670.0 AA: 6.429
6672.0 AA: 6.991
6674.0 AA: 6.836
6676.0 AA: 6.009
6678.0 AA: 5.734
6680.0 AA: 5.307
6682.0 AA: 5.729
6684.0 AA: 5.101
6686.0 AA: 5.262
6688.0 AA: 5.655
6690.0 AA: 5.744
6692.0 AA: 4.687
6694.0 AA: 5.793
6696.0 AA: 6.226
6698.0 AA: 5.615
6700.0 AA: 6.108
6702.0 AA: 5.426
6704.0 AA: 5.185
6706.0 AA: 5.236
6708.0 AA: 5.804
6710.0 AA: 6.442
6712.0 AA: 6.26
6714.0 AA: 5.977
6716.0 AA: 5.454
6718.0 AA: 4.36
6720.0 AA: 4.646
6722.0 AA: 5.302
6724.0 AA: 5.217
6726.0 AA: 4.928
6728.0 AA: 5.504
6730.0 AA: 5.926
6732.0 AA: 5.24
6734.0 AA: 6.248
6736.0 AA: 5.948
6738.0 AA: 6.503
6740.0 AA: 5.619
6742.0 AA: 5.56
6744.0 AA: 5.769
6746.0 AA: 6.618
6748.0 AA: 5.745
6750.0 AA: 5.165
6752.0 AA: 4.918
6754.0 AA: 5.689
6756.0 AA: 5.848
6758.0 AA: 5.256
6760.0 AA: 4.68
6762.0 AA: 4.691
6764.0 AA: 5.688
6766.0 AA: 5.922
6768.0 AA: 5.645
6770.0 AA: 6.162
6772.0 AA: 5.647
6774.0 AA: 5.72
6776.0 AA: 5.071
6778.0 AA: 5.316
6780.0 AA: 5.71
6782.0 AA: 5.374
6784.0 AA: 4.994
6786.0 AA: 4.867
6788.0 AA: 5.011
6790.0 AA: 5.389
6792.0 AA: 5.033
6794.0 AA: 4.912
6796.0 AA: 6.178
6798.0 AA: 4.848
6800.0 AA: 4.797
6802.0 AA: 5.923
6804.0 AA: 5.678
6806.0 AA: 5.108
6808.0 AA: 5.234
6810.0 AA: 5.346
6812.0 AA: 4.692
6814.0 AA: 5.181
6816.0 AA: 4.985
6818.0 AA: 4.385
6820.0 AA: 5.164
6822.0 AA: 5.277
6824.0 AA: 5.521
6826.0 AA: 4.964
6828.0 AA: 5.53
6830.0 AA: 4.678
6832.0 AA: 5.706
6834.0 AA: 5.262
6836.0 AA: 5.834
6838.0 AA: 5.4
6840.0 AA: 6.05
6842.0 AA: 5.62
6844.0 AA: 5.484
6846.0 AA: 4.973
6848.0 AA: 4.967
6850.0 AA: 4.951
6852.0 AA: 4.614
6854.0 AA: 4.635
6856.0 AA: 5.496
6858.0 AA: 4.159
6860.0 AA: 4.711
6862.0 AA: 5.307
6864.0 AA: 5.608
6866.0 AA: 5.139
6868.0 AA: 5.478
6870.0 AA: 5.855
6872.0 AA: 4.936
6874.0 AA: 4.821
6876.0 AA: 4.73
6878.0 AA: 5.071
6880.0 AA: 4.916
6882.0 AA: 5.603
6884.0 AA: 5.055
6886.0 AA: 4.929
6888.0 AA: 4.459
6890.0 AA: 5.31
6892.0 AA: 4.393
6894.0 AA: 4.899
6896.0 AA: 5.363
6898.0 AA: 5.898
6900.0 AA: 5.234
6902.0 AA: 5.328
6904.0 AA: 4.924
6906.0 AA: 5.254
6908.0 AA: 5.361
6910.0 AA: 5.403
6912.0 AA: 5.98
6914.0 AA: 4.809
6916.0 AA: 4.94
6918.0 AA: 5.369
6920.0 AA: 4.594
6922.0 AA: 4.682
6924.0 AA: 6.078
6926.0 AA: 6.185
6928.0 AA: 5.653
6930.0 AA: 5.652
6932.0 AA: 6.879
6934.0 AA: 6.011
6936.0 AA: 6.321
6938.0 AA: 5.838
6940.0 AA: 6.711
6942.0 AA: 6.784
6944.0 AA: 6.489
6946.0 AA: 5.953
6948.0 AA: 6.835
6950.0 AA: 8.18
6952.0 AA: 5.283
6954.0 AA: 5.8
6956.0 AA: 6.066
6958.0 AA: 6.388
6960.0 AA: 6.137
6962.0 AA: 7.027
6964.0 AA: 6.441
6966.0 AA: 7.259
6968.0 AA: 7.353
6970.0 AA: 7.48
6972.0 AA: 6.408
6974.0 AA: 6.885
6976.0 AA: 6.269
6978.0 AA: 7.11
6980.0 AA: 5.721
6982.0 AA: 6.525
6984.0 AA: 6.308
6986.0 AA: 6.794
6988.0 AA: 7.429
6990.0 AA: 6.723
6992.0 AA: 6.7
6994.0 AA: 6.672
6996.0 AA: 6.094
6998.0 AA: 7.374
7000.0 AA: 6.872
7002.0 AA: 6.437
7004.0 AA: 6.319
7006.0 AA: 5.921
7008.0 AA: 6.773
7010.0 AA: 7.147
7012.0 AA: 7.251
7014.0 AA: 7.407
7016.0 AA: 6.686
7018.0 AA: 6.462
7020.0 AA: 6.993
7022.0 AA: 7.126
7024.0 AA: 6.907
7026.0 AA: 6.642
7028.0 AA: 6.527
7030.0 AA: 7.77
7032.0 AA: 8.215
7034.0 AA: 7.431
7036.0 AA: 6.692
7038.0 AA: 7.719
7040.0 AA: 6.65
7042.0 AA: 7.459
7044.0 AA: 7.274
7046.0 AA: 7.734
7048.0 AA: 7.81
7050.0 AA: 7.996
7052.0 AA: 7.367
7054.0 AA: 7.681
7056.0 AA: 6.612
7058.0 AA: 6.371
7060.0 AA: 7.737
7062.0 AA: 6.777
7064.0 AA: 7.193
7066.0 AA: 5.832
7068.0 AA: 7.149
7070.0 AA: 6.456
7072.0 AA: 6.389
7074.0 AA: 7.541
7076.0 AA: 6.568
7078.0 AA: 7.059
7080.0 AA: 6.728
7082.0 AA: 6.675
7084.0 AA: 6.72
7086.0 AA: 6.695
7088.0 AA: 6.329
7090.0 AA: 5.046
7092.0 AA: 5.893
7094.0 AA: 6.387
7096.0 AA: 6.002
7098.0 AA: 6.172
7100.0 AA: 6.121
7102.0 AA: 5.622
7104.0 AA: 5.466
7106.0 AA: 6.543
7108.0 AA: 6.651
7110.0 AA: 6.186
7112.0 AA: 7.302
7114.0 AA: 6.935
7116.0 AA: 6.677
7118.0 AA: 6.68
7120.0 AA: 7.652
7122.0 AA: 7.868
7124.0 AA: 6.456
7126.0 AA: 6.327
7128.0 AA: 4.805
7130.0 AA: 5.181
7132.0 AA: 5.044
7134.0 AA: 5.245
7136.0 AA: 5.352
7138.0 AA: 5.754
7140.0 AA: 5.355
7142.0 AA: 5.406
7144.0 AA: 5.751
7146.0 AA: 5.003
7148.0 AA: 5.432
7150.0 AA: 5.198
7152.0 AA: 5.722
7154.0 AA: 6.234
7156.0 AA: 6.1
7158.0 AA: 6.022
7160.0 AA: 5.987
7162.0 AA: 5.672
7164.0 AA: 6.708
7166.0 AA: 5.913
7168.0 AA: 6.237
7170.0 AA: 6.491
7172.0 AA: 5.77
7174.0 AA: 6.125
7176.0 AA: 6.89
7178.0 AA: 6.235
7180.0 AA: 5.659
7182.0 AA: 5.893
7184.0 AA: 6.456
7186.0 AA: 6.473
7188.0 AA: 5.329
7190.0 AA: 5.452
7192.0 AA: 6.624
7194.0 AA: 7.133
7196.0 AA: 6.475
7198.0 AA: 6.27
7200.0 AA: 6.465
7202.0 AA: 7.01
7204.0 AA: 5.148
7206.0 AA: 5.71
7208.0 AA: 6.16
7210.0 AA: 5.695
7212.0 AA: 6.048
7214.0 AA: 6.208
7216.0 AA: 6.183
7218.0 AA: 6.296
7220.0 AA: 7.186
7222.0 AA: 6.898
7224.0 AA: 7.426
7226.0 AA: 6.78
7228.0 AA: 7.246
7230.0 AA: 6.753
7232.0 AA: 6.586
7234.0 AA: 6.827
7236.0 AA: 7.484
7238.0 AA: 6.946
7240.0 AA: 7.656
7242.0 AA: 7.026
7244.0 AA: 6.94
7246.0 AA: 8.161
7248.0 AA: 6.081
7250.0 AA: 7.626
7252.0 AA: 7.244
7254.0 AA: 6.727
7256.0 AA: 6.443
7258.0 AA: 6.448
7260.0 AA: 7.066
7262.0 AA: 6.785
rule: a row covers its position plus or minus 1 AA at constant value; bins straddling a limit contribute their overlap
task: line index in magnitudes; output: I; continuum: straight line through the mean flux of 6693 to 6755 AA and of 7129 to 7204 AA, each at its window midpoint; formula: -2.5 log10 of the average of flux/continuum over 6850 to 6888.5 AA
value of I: 0.14 mag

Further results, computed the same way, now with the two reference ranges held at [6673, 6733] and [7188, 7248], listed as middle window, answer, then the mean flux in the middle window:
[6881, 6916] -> 0.15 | 5.18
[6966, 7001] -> -0.11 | 6.76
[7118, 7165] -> 0.11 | 5.86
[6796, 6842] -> 0.10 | 5.28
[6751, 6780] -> 0.04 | 5.46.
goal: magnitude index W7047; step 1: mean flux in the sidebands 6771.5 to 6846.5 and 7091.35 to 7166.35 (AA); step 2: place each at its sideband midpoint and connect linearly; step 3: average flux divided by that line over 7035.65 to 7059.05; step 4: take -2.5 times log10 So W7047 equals -0.24 mag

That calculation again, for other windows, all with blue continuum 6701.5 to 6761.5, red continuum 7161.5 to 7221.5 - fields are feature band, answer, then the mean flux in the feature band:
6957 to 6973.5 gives -0.16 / 6.81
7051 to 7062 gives -0.18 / 7.12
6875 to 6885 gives 0.14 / 5.08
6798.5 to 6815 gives 0.08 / 5.23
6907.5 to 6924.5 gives 0.12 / 5.22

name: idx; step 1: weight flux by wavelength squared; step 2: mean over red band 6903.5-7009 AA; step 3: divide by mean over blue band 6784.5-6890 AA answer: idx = 1.26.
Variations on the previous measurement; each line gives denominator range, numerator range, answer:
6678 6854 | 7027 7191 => 1.31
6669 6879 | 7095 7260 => 1.31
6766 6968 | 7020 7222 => 1.26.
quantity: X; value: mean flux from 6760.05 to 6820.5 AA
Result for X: 5.28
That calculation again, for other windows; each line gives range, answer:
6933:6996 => 6.57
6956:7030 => 6.74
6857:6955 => 5.49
